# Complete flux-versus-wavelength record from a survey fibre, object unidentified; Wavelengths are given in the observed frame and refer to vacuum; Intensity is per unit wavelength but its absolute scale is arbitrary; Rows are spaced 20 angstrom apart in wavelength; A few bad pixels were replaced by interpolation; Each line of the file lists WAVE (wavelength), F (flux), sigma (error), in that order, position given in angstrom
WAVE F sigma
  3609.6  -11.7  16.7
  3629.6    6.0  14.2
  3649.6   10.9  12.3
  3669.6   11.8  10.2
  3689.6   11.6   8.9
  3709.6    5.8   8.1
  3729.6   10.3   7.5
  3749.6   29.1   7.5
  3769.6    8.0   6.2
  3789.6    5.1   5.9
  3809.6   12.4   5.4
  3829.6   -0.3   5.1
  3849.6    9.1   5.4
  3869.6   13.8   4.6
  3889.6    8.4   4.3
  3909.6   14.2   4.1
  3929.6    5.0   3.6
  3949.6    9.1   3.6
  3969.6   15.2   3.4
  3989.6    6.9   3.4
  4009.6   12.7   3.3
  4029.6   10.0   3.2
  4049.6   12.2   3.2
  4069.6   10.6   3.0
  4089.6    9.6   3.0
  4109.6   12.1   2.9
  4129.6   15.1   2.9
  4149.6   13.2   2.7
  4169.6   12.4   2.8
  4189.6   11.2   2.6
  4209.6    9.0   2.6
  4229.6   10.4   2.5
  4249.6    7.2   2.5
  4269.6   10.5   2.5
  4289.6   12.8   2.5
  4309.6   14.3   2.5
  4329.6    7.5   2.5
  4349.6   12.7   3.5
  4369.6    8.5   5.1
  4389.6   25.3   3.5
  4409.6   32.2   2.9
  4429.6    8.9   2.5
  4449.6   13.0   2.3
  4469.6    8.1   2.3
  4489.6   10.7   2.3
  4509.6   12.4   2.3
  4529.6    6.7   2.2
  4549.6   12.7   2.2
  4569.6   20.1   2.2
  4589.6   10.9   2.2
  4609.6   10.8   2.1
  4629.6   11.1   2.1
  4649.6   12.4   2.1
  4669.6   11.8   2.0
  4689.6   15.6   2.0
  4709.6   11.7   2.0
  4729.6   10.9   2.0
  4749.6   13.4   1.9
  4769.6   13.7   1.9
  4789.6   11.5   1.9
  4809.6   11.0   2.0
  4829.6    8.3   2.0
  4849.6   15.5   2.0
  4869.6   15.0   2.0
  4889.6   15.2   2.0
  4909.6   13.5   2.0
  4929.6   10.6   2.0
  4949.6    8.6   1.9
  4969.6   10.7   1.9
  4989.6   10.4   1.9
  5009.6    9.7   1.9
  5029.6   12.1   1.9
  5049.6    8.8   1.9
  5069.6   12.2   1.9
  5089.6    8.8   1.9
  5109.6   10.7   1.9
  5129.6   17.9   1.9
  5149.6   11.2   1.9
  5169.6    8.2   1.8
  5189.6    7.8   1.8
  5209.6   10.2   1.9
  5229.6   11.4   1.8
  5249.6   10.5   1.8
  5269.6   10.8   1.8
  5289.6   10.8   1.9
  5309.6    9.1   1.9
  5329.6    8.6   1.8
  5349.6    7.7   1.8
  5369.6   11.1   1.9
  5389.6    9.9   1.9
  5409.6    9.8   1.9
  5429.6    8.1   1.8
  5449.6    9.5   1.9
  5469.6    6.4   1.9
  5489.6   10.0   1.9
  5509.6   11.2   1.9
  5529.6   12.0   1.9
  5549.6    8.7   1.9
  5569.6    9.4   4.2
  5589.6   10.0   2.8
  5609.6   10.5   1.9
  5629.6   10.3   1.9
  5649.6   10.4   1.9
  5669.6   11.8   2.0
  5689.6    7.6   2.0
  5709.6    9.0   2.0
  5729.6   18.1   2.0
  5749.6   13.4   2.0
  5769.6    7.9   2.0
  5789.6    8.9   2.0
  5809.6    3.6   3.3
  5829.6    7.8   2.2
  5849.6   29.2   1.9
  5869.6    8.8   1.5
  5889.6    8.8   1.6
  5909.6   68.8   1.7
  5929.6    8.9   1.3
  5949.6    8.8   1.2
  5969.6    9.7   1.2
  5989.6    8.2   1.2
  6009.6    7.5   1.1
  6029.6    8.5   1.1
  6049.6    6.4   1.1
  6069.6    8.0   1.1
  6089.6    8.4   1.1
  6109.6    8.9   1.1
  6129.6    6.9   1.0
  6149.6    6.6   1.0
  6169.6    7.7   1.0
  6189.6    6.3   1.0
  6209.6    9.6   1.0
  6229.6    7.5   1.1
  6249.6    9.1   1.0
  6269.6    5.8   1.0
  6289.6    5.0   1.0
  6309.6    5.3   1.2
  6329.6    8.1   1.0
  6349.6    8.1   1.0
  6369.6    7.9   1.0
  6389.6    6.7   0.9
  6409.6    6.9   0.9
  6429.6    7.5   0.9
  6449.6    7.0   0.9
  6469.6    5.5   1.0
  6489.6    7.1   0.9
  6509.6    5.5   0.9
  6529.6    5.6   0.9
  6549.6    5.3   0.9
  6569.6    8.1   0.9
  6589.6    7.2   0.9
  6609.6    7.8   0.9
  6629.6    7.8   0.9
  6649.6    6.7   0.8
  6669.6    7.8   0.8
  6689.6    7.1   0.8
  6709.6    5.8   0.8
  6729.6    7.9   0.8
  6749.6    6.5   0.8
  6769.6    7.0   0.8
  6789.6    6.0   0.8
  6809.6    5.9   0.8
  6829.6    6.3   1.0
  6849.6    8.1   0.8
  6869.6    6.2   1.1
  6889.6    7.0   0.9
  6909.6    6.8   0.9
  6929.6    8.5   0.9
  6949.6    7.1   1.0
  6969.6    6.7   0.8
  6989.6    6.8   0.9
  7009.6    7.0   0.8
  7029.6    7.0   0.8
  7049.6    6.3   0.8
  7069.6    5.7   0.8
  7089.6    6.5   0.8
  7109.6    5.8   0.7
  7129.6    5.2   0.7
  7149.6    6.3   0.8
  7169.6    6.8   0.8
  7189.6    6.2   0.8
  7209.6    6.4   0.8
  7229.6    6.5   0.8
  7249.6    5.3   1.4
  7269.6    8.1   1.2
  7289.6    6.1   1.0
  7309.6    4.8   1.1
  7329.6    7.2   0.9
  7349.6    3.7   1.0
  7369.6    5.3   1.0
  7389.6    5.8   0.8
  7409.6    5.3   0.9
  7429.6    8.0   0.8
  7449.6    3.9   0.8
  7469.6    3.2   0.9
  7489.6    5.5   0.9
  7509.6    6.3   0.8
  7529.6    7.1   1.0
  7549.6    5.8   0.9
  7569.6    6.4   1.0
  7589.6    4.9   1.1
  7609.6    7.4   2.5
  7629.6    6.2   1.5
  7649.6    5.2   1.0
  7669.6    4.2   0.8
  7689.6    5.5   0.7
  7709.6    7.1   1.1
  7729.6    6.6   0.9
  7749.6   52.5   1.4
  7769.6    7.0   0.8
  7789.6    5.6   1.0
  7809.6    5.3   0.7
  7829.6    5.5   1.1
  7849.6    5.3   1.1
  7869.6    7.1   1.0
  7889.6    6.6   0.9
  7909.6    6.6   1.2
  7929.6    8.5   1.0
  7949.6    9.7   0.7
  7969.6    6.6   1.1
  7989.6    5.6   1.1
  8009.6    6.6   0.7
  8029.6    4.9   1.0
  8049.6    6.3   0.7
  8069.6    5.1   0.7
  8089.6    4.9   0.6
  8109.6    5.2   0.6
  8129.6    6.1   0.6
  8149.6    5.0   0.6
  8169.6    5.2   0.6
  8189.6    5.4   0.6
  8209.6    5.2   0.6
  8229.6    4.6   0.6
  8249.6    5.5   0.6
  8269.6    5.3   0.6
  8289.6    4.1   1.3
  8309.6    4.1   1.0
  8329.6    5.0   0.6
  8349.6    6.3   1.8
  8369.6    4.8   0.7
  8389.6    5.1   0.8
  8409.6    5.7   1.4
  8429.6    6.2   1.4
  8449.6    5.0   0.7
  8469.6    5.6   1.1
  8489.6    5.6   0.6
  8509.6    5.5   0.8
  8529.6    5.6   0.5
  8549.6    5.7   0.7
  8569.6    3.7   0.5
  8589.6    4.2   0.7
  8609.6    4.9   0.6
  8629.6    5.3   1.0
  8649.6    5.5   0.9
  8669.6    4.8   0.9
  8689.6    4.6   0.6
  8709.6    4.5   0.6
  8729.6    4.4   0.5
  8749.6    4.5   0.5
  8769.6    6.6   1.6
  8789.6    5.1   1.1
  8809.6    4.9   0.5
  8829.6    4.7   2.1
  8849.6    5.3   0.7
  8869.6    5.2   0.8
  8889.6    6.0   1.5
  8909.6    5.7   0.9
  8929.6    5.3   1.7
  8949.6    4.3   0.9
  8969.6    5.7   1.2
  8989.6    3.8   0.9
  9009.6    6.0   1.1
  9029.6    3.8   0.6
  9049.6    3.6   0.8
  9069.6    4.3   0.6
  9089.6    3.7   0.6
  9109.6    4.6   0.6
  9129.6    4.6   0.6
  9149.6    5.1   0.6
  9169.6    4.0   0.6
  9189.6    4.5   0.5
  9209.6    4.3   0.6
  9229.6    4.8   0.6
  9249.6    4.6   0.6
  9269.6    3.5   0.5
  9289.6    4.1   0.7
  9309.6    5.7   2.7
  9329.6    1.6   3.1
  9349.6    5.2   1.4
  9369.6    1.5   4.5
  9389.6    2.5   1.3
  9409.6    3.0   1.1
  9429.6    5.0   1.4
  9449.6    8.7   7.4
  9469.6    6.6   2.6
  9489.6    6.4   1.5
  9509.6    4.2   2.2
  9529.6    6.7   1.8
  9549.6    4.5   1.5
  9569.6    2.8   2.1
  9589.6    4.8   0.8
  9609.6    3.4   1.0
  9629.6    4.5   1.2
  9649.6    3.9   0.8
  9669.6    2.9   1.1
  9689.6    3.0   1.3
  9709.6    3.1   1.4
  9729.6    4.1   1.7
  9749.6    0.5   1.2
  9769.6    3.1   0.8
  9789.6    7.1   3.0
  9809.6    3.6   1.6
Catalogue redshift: 0.180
